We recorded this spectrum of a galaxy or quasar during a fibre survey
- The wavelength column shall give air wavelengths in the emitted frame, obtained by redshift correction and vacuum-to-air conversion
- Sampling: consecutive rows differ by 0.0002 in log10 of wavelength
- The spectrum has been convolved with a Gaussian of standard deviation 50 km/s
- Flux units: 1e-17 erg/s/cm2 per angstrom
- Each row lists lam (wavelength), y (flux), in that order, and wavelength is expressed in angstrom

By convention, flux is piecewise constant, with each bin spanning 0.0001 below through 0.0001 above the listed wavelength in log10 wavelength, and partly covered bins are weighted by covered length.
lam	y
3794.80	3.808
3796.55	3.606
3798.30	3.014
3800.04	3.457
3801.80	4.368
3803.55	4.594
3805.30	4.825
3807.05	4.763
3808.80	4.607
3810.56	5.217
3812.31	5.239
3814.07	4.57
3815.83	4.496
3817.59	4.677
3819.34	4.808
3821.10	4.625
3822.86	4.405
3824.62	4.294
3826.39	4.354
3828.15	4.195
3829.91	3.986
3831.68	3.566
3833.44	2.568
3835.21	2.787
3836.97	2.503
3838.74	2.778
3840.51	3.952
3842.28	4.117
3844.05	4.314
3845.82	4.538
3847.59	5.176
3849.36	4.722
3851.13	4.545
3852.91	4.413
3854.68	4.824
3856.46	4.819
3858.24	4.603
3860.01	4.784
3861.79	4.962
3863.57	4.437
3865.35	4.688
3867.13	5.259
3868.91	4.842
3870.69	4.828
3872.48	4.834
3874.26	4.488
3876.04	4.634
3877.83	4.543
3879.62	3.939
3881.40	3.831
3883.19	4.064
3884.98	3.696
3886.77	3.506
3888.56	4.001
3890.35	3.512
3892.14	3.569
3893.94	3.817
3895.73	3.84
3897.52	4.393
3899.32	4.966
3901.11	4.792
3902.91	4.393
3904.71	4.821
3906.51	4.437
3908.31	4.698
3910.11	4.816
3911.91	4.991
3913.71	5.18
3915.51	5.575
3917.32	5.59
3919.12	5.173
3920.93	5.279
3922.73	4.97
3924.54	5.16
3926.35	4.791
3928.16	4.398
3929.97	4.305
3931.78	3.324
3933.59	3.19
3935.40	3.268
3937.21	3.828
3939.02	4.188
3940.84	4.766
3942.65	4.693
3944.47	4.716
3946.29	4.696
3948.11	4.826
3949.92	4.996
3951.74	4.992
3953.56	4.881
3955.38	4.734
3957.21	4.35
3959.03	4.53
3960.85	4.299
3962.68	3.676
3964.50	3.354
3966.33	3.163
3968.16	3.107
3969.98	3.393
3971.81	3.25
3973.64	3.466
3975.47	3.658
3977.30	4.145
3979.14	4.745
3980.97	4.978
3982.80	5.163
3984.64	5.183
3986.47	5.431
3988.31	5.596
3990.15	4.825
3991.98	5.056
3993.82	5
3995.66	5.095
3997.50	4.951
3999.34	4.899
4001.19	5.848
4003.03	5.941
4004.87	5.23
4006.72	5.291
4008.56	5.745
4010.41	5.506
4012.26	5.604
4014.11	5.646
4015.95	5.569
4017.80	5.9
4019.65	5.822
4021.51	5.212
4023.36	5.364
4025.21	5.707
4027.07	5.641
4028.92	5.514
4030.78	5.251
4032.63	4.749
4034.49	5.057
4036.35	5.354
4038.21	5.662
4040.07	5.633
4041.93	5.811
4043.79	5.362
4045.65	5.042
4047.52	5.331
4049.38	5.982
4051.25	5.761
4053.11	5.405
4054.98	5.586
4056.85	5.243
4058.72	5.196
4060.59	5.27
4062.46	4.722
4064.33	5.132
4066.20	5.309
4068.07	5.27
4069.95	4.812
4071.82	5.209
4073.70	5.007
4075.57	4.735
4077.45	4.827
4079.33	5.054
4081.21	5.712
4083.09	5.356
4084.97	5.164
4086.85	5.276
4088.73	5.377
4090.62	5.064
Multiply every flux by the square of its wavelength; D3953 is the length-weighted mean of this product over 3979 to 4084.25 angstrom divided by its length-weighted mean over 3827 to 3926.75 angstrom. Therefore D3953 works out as 1.31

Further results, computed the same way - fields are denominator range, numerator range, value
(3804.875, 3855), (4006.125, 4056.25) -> 1.43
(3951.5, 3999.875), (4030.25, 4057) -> 1.27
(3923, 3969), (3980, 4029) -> 1.31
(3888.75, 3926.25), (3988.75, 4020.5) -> 1.21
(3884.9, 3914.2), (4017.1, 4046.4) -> 1.34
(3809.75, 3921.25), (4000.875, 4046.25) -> 1.35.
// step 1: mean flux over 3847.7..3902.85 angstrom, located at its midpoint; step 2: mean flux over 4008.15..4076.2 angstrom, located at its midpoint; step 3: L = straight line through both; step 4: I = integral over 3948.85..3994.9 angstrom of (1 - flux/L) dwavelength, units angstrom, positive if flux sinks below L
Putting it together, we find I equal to 5.3 angstrom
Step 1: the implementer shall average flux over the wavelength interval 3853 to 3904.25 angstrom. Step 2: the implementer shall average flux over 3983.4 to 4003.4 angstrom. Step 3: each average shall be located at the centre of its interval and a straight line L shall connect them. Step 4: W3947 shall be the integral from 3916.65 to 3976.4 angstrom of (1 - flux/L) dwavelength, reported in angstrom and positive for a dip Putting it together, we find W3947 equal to 7.5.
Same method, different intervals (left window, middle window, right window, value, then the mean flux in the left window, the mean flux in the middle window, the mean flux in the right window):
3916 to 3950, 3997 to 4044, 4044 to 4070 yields -3.70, 4.54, 5.48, 5.31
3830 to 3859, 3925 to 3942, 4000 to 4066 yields 2.34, 4.01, 4.05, 5.45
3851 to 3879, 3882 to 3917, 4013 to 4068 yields 3.38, 4.71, 4.39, 5.42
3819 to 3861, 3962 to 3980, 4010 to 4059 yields 5.19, 4.15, 3.59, 5.48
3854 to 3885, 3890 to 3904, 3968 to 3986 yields 0.89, 4.58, 4.19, 4.19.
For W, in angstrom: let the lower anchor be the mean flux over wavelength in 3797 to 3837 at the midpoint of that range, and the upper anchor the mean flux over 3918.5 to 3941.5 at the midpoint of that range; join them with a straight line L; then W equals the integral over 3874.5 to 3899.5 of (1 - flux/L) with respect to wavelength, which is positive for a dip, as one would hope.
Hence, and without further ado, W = 1.6 angstrom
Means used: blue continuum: 4.2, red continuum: 4.34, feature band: 4.01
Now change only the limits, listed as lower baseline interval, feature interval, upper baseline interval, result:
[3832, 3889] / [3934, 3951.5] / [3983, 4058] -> 1.5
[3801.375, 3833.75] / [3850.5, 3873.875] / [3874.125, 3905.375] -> -2.7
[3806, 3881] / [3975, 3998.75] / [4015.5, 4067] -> 0.9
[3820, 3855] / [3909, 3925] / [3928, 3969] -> -4.1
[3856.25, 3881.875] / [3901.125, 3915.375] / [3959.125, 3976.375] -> -2.1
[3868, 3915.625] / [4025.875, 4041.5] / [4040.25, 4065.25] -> -0.3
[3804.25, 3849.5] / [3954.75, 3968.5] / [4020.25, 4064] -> 2.9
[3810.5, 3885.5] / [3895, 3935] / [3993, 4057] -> 0.7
